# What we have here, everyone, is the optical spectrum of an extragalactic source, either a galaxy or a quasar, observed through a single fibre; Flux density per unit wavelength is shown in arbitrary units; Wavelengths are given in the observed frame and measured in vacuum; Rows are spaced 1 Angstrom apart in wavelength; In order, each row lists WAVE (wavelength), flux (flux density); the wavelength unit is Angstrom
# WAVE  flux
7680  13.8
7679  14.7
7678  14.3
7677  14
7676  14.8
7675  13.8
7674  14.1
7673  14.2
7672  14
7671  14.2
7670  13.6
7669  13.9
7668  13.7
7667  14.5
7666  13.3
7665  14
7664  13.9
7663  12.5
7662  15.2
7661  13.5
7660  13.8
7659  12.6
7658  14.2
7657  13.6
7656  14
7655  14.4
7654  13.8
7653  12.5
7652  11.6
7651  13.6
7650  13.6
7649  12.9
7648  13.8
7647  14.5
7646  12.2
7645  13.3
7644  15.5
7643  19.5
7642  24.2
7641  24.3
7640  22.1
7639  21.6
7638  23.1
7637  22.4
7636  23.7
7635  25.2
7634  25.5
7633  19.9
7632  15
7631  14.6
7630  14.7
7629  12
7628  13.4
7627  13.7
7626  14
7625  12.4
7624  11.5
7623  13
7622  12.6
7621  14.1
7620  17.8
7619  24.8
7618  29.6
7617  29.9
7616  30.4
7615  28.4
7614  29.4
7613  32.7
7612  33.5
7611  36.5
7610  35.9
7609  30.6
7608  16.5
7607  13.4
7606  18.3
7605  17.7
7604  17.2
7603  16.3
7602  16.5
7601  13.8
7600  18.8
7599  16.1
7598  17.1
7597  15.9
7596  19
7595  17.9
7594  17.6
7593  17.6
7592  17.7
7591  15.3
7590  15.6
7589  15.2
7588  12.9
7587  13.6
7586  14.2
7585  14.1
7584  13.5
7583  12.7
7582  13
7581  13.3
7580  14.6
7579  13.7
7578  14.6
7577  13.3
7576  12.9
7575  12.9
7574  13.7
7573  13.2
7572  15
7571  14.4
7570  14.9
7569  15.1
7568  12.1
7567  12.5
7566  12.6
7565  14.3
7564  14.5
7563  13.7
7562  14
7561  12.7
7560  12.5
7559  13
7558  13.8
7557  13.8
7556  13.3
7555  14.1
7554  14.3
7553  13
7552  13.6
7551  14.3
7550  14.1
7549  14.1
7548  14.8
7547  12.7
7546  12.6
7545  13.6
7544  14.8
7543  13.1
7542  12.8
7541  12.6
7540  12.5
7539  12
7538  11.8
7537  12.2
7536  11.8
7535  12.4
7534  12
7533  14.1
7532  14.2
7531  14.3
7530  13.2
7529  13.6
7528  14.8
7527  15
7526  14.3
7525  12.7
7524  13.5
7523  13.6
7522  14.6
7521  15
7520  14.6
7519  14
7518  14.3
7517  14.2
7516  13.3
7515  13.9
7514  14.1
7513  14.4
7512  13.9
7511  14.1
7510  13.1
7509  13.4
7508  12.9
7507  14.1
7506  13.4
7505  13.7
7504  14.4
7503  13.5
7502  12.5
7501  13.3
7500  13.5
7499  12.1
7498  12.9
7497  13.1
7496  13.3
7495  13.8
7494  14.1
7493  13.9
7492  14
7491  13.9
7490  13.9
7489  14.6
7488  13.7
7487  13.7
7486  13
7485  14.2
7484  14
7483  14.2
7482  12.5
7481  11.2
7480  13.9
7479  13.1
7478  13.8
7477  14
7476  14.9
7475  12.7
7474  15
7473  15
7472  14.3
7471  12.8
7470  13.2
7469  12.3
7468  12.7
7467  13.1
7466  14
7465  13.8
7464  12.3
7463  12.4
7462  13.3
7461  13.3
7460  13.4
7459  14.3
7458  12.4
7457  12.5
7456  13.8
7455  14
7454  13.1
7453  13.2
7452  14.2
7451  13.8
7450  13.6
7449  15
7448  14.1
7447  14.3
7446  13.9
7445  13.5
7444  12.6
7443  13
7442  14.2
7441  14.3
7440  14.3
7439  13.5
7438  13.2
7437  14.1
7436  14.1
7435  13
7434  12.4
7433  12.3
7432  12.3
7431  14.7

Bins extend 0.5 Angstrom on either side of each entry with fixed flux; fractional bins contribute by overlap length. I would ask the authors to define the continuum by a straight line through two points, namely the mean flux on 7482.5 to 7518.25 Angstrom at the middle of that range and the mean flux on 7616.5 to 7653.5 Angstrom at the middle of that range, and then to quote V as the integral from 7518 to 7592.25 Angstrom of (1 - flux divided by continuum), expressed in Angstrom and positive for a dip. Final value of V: 7.5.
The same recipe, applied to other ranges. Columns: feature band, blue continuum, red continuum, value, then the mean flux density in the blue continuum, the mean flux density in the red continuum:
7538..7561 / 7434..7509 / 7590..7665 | 3.7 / 13.5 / 18.3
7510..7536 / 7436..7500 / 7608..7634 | 4.1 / 13.6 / 21.6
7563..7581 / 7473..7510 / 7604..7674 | 2.5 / 13.6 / 18.1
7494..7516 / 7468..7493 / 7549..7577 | 0.2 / 13.6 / 13.6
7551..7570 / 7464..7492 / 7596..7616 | 5.7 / 13.6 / 22.5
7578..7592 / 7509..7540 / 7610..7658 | 2.1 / 13.6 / 19.2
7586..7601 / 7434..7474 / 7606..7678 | 0.4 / 13.5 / 17.9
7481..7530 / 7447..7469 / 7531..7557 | -1.4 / 13.4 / 13.3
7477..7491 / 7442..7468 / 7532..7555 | -0.2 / 13.5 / 13.2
